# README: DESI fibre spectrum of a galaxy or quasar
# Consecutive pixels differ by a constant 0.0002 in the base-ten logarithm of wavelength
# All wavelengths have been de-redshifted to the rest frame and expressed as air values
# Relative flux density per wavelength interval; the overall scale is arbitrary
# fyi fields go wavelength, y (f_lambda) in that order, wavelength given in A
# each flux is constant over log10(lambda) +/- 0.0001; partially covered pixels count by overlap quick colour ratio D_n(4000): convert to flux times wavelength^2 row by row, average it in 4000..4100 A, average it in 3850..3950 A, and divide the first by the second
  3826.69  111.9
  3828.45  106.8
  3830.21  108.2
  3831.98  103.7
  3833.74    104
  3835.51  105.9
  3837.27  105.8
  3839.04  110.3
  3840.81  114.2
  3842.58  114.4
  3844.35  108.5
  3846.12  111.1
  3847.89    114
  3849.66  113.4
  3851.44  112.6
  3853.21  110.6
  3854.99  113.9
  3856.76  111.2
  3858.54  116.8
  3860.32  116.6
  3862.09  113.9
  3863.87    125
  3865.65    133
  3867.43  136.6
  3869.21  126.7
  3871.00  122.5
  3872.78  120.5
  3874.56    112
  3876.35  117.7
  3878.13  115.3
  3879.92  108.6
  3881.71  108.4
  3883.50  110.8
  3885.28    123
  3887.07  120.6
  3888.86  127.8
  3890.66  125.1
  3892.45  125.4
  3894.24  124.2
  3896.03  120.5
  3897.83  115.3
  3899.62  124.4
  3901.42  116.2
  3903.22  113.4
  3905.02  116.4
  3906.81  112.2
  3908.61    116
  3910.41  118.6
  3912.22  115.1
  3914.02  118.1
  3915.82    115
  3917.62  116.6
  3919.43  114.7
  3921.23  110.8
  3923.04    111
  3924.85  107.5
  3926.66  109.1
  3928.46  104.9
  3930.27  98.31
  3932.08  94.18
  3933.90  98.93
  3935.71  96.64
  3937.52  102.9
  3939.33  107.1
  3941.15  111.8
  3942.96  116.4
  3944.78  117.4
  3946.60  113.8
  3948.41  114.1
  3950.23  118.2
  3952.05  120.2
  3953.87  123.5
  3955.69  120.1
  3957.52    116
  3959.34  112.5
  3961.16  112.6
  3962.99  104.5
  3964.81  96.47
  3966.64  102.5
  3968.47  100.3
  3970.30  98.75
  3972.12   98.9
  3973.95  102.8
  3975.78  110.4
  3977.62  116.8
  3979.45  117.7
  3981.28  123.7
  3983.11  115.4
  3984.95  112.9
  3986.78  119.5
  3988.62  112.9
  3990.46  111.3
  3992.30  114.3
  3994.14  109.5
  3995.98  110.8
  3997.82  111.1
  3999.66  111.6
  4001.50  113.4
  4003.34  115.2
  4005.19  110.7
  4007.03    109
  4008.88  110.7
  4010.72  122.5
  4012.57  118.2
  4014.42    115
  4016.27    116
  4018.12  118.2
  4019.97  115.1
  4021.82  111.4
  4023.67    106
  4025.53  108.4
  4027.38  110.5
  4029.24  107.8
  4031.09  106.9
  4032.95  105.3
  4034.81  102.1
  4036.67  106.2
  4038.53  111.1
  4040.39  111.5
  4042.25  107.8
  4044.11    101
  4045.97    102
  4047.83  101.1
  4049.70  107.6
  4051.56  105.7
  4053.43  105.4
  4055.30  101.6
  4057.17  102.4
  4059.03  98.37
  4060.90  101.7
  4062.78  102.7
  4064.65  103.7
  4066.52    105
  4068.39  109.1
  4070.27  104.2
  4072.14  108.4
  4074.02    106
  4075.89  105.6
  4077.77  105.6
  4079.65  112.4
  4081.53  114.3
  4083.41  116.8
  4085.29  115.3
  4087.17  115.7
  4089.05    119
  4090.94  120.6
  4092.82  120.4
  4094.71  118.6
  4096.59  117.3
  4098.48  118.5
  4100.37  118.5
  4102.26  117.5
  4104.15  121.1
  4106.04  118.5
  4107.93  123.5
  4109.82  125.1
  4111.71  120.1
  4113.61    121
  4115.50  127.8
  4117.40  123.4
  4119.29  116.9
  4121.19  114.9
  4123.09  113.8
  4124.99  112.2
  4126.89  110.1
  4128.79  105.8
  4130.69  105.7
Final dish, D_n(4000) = 1.03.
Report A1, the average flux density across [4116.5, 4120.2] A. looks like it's 120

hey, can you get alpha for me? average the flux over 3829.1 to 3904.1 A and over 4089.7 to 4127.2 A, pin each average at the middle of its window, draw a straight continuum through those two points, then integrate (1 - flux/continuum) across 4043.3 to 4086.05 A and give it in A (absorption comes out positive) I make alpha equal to 4.58 A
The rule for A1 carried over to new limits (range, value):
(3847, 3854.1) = 113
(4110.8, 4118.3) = 123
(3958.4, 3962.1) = 113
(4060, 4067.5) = 103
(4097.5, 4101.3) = 118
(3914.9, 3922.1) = 114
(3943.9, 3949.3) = 115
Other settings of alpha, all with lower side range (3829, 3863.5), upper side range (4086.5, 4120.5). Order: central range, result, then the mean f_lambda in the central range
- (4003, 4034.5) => 1.4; 112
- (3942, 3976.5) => 1.4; 111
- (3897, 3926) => -0.4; 115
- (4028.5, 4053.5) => 2.6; 106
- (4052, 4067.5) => 2.1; 103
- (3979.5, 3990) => -0.1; 117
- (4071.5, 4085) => 1.0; 110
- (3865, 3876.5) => -1.3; 124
